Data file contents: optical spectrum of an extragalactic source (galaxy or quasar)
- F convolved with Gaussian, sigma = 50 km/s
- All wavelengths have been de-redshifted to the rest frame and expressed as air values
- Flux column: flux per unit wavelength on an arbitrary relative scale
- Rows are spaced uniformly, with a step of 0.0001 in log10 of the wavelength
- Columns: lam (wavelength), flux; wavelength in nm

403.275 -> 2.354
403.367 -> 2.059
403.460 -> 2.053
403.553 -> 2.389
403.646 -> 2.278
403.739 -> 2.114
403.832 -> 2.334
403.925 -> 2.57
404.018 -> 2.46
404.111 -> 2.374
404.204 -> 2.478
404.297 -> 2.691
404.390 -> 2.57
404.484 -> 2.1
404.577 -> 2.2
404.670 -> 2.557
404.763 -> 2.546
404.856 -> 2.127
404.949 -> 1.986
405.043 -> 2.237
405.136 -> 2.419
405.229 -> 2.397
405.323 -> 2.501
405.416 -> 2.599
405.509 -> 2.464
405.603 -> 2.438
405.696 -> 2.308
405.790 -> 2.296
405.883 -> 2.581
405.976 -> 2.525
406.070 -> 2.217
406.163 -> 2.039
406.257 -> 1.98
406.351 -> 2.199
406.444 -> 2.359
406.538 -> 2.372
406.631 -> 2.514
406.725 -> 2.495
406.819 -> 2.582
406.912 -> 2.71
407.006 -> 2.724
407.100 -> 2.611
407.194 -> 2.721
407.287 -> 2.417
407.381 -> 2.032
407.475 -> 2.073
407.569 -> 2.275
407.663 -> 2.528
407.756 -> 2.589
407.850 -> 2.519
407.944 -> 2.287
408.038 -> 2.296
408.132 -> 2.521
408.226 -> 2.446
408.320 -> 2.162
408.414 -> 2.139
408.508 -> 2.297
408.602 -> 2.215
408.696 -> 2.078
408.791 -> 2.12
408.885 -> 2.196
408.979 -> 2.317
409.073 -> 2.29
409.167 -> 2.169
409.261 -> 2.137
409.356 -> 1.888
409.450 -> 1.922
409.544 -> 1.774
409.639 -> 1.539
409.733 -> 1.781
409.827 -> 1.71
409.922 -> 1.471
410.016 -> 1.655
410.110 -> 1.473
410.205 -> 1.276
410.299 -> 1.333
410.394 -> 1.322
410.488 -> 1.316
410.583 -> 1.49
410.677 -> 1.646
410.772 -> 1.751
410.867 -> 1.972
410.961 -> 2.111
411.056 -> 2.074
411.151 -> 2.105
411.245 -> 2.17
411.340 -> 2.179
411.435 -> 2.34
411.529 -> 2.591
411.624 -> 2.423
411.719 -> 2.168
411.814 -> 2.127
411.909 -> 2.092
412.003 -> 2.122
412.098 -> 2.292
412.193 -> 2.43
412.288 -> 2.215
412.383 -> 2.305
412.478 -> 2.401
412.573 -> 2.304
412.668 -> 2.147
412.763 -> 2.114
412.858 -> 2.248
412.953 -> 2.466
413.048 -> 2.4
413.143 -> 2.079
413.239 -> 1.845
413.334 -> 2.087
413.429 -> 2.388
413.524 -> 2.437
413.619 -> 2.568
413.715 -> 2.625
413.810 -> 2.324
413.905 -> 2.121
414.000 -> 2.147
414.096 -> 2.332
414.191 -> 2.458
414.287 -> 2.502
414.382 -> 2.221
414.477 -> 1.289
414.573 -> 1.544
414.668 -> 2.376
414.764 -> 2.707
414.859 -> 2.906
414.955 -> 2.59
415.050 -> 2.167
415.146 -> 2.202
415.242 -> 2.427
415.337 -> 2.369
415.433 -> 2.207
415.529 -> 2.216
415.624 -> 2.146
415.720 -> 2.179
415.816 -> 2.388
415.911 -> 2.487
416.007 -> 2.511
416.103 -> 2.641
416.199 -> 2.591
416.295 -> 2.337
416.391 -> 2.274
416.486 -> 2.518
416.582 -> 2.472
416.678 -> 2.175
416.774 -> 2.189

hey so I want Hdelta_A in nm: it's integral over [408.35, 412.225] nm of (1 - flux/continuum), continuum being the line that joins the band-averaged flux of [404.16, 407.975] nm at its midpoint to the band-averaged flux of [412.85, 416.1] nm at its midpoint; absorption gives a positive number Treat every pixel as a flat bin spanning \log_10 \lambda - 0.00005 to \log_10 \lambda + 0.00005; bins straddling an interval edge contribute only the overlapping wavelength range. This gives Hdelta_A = 0.63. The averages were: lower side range 2.4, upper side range 2.3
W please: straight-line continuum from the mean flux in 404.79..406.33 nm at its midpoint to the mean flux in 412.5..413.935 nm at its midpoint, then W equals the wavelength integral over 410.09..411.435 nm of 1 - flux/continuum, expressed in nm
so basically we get 0.314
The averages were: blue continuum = 2.32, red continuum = 2.28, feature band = 1.76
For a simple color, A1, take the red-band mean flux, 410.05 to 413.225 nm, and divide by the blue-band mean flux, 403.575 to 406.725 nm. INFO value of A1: 0.9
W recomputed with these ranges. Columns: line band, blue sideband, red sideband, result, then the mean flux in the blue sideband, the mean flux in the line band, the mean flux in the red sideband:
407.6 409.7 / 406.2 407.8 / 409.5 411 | -0.20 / 2.42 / 2.2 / 1.6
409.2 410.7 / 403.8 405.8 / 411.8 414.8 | 0.45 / 2.39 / 1.61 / 2.24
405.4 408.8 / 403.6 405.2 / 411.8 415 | -0.06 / 2.36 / 2.37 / 2.27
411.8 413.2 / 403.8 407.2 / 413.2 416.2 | 0.05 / 2.41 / 2.25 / 2.31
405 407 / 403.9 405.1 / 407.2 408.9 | -0.05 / 2.37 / 2.4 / 2.3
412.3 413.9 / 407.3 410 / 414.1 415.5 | -0.03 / 2.13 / 2.29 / 2.28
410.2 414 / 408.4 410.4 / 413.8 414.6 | -0.21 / 1.87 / 2.12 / 2.11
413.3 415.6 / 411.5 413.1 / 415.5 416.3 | 0.05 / 2.28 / 2.3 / 2.4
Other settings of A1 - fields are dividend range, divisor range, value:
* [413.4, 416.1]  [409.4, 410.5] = 1.49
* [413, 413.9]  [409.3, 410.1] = 1.34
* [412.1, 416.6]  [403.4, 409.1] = 0.98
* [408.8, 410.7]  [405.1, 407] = 0.72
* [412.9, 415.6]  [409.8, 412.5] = 1.17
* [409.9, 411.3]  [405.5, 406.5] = 0.73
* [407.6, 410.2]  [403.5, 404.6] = 0.87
